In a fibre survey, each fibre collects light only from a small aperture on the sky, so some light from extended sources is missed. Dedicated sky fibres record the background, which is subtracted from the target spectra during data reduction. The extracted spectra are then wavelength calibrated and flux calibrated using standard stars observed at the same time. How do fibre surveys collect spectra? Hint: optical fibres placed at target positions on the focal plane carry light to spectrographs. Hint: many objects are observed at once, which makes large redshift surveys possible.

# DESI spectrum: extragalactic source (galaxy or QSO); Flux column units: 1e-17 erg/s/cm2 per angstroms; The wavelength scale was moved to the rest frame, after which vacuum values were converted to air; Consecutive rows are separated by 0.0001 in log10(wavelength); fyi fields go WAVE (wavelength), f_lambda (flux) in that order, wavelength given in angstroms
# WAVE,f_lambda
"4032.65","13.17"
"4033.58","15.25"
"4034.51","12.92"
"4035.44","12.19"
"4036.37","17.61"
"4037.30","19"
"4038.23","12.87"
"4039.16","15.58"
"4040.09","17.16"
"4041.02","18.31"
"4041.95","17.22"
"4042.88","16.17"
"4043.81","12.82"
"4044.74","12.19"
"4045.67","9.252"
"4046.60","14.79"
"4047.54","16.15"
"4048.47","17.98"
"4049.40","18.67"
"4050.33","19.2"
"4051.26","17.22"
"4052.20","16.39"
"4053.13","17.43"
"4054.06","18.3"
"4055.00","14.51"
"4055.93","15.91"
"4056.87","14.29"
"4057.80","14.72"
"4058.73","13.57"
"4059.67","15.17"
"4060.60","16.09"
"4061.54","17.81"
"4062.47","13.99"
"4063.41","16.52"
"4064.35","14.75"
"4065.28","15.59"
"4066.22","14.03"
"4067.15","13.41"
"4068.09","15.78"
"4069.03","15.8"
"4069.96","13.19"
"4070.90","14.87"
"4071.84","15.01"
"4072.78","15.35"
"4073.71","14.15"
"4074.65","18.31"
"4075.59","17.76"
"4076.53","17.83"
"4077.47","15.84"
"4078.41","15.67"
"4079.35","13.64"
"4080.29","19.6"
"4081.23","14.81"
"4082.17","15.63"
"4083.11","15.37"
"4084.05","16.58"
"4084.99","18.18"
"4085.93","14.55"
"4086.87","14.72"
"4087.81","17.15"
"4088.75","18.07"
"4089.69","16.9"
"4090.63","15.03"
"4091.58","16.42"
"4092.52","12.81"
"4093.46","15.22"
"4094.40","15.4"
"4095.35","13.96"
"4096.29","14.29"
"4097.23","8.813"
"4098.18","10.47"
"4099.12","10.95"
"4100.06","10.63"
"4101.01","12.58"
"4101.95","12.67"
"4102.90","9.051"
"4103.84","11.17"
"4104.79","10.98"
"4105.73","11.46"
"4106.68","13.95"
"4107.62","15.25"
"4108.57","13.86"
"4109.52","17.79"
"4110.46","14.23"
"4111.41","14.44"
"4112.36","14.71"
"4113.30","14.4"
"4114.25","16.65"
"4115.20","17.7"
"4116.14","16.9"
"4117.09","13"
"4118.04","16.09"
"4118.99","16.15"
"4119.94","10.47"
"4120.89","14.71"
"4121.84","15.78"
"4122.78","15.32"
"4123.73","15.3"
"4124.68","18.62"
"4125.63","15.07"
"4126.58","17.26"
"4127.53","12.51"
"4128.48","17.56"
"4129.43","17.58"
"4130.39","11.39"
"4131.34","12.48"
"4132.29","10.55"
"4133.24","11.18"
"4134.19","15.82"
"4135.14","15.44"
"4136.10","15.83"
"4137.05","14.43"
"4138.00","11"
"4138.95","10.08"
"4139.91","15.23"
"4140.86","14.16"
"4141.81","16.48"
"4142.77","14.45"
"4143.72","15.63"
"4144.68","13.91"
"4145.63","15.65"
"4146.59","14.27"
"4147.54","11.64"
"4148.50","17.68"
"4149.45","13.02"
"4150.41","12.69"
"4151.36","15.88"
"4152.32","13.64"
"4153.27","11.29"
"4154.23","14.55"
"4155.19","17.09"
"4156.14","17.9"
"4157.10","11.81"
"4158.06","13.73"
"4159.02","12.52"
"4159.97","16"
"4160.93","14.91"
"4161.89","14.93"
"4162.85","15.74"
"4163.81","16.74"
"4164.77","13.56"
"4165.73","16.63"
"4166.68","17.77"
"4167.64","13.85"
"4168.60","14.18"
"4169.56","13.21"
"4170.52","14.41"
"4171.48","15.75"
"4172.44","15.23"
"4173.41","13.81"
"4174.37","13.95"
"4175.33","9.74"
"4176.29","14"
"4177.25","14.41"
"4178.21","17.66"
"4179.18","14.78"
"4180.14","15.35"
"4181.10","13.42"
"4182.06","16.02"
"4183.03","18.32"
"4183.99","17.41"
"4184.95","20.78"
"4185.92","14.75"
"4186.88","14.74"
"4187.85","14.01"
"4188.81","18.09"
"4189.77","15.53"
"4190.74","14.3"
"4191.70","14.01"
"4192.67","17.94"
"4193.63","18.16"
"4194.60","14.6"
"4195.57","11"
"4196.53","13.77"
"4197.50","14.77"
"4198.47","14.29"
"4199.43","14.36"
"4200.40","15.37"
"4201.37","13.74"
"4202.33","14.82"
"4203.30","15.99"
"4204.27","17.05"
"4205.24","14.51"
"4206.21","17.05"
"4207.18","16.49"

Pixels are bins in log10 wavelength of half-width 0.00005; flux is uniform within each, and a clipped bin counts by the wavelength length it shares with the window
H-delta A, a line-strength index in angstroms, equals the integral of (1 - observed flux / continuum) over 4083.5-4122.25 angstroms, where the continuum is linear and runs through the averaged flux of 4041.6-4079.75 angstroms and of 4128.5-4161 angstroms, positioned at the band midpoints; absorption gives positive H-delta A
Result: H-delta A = 1.6 angstroms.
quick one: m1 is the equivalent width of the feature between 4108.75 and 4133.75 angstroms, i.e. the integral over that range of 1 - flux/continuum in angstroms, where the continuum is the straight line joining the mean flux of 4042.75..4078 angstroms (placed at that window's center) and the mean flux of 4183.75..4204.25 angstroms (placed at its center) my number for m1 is 0.9 angstroms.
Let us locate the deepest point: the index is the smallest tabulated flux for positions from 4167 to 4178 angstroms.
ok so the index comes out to 9.74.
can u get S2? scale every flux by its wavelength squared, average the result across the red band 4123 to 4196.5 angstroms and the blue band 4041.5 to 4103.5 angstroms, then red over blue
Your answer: 1.0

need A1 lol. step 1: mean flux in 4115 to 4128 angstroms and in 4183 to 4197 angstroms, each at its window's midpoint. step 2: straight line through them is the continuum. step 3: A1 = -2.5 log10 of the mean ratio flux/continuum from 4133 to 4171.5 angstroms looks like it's 0.07 mag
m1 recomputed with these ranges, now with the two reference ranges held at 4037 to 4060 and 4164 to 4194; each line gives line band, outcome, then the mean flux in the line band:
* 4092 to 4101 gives 1.78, 12.5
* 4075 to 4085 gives -0.45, 16.4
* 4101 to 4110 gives 1.56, 12.9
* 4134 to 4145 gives 0.81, 14.3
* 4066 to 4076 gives 0.28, 15.3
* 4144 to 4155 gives 0.94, 14.1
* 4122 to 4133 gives 0.50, 14.8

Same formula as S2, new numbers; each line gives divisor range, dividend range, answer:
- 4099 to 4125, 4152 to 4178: 1.06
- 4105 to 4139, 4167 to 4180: 1.00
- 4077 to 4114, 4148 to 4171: 1.06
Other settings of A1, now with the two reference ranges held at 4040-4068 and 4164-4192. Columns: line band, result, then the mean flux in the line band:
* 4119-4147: 0.07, 14.4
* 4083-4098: 0.03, 15.1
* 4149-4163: 0.07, 14.3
